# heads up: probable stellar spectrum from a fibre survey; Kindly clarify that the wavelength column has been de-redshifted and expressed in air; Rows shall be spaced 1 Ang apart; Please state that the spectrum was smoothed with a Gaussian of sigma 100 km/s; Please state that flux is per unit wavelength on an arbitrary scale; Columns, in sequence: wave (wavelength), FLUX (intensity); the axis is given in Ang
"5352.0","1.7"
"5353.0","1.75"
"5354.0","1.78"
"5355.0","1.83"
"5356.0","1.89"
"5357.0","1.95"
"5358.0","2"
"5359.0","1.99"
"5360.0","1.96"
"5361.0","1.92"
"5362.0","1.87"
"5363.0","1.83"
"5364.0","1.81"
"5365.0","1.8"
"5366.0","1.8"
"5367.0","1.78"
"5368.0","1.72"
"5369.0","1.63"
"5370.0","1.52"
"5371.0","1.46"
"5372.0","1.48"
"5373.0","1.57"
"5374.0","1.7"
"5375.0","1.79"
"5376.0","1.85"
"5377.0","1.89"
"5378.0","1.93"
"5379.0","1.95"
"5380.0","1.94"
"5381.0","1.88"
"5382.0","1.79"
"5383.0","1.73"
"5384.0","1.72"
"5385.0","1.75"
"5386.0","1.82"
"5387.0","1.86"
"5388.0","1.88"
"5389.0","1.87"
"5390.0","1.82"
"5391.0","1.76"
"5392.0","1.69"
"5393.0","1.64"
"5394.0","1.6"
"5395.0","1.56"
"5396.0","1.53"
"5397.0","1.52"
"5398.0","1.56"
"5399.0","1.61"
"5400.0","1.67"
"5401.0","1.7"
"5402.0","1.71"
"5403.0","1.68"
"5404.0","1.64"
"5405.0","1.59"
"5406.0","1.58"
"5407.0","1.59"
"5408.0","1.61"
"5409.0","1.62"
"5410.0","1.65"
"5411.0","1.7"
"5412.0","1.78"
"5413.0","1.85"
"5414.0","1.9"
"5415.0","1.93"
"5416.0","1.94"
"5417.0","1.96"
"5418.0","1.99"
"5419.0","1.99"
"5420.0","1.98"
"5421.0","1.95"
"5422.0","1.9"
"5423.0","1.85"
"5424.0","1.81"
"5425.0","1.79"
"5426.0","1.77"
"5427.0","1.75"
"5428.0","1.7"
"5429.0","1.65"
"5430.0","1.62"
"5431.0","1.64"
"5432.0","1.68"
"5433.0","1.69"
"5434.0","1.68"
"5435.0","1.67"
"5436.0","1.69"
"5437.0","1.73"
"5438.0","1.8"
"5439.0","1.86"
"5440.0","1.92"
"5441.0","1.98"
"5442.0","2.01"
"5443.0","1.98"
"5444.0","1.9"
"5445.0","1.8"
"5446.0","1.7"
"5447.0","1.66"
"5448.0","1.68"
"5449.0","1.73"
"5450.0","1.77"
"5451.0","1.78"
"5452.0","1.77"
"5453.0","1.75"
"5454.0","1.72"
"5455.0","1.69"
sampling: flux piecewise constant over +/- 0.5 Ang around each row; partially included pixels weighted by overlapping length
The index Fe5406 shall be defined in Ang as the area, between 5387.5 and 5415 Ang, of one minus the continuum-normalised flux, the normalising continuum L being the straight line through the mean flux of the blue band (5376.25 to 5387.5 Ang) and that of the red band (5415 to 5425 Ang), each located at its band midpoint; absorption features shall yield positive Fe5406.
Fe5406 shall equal 2.9 Ang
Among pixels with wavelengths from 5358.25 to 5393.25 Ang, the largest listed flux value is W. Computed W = 1.99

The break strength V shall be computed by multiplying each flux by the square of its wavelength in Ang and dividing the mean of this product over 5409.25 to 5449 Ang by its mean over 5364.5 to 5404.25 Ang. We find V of 1.07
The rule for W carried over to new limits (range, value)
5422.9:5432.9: 1.85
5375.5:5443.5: 2.01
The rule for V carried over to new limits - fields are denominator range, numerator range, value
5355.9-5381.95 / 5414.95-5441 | 1.02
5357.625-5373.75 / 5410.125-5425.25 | 1.09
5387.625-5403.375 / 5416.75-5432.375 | 1.10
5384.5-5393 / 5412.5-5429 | 1.05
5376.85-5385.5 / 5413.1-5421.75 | 1.07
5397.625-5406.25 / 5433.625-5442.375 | 1.12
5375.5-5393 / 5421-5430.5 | 0.98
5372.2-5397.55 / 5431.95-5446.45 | 1.05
